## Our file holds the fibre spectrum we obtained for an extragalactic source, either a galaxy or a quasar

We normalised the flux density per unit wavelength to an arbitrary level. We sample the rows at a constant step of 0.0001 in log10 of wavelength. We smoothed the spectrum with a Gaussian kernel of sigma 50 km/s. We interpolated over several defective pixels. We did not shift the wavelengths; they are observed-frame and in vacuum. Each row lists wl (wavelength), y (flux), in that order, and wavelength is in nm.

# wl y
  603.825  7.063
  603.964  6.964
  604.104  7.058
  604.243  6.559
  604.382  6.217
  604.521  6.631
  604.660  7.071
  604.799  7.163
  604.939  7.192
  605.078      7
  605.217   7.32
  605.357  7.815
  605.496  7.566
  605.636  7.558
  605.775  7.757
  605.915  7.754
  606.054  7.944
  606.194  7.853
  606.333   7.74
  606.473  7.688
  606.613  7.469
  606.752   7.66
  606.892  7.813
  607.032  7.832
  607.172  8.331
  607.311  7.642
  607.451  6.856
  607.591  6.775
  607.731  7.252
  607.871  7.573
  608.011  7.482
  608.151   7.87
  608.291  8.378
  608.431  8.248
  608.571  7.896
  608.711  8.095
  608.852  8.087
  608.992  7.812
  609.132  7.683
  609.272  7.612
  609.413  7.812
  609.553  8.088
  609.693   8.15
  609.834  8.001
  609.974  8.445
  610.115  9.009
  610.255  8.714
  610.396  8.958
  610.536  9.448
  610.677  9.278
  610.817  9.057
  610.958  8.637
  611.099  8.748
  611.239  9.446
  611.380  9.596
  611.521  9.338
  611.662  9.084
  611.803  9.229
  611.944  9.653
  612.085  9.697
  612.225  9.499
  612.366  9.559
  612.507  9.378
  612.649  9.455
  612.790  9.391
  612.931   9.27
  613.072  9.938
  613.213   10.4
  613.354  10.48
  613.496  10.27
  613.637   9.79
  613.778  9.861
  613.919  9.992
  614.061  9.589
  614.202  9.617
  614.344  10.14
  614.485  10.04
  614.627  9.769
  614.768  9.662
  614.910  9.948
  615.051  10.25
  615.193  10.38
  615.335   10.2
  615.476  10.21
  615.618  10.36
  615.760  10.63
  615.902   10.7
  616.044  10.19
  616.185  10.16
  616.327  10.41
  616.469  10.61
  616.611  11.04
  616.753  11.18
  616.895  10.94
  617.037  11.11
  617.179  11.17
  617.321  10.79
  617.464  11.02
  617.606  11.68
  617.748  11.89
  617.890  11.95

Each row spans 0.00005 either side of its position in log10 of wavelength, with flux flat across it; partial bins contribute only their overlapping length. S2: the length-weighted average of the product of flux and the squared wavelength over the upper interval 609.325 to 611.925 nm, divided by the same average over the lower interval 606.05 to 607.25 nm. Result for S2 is 1.1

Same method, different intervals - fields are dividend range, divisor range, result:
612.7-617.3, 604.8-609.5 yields 1.37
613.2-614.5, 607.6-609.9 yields 1.30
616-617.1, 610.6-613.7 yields 1.14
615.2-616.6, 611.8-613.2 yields 1.10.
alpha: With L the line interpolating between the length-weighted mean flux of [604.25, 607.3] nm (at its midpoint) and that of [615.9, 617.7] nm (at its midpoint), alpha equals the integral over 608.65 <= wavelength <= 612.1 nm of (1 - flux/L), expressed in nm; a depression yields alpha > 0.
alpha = 0.081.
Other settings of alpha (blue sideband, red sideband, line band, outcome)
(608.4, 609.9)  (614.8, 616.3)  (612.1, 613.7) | -0.076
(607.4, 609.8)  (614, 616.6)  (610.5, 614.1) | -0.178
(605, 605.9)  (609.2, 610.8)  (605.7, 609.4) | 0.110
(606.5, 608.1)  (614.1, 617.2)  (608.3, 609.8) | 0.028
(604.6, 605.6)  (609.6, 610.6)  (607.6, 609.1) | 0.068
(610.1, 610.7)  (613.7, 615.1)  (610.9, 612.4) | 0.002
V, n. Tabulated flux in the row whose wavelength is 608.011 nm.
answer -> 7.482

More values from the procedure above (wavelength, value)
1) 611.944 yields 9.653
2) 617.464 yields 11.02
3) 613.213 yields 10.4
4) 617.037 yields 11.11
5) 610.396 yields 8.958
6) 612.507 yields 9.378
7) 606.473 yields 7.688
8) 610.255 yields 8.714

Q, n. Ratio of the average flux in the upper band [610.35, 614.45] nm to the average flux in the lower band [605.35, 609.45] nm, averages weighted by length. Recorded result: 1.24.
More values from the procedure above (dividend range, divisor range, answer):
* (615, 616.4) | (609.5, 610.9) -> 1.19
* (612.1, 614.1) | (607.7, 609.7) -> 1.24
